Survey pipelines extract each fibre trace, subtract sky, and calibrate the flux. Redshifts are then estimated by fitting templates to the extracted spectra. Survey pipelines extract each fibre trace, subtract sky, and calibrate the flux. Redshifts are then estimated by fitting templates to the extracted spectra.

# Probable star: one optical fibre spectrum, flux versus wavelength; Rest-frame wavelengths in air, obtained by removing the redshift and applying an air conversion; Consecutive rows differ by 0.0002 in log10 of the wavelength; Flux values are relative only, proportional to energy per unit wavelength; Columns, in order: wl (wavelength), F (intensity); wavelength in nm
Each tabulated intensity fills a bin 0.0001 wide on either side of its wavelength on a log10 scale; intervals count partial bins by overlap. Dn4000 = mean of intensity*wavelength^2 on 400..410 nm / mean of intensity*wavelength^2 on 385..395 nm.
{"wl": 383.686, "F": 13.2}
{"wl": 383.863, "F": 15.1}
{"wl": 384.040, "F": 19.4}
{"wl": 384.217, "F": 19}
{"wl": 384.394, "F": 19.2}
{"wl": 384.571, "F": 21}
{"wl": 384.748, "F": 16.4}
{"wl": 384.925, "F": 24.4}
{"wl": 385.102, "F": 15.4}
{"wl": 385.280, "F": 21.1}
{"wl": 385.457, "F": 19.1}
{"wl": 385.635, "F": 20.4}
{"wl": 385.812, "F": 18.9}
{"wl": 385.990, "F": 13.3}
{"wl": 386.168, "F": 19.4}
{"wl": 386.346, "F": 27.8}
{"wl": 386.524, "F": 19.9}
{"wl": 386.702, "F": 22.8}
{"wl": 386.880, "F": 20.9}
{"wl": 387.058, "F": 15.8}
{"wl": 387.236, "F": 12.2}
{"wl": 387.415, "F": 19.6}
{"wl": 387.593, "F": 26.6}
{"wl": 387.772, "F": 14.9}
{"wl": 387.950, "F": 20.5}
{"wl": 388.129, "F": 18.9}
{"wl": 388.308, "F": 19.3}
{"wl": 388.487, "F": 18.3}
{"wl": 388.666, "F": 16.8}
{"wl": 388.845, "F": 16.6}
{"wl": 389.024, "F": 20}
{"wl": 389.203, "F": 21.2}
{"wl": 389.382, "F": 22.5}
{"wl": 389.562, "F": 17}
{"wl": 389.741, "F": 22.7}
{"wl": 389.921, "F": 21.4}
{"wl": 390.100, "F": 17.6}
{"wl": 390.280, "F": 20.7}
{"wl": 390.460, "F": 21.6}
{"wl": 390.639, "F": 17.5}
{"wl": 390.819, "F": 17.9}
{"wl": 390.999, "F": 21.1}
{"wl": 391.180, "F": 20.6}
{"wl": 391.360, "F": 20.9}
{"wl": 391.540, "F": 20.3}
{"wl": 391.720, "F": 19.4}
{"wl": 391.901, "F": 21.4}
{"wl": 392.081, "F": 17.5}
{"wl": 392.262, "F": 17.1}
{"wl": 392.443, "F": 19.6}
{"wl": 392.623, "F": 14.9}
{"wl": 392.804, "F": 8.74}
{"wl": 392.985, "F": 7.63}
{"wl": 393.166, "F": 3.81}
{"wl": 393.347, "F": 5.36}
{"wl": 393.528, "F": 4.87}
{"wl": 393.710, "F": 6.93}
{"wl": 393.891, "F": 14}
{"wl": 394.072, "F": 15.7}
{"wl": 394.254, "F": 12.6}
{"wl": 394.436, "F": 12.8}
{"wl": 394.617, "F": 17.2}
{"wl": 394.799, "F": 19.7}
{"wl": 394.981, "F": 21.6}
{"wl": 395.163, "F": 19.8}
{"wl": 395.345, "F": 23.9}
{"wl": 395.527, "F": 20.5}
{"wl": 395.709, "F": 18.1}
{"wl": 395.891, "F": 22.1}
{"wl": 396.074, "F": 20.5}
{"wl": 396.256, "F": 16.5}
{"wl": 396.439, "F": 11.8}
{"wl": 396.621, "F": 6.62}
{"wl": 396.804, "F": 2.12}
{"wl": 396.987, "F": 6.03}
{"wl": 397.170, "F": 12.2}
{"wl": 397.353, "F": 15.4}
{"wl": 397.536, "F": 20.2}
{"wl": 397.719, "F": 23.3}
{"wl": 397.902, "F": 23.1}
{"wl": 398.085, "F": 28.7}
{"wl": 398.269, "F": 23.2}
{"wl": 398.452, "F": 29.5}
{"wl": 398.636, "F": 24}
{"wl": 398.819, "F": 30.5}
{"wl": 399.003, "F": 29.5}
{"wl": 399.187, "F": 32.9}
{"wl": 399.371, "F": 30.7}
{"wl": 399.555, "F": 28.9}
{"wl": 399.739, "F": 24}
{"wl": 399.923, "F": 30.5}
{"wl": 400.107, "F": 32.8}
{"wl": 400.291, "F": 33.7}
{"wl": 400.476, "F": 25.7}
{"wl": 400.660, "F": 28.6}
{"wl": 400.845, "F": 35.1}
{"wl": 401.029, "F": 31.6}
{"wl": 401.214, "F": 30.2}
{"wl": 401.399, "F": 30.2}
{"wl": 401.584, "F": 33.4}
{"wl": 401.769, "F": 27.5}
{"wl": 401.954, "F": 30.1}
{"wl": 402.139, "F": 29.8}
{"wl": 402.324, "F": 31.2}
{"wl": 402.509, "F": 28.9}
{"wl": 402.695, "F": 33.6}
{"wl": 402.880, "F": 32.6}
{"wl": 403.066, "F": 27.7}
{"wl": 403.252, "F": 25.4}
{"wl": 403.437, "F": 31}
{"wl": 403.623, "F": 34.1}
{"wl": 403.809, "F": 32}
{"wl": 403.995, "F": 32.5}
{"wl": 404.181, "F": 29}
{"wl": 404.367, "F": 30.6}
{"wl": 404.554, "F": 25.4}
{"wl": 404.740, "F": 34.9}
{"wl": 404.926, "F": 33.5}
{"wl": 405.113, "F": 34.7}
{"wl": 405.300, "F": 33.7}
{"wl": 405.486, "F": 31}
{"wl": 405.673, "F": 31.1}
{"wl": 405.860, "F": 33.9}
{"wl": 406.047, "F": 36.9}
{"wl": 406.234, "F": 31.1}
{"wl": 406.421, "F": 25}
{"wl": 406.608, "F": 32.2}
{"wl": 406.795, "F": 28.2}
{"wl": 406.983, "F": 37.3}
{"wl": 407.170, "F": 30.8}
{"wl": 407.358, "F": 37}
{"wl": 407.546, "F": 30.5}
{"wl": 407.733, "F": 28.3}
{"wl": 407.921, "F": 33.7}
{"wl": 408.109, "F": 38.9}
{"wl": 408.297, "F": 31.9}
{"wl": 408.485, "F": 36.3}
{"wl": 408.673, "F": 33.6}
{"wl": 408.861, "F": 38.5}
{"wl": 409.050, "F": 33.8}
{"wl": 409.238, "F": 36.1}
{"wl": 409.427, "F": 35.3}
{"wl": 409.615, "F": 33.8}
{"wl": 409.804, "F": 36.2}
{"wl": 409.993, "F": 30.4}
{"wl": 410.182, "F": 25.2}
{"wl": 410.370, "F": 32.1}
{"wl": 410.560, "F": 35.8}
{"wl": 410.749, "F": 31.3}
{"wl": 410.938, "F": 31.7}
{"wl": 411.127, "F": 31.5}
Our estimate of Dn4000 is 2.0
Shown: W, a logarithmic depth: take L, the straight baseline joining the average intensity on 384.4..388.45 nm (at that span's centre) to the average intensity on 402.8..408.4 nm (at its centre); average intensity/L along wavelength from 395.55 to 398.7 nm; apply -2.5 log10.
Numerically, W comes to 0.43 mag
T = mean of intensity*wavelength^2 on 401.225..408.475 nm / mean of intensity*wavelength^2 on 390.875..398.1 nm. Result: 2.1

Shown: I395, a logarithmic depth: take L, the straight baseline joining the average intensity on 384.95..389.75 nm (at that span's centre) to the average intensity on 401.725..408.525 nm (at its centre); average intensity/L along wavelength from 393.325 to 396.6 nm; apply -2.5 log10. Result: 0.49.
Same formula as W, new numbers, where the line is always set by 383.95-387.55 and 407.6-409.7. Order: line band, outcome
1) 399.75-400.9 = -0.05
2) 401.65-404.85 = 0.02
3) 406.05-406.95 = 0.09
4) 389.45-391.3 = 0.13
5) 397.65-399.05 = 0.05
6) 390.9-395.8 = 0.47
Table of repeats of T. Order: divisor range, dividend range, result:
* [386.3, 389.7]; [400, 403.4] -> 1.67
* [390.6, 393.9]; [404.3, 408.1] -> 2.35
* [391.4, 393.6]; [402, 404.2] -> 2.38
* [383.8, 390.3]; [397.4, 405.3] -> 1.65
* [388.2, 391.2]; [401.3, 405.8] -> 1.70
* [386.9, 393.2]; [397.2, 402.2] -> 1.62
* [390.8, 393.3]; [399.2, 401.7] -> 1.96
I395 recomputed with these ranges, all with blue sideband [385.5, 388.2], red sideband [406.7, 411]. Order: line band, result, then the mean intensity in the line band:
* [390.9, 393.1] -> 0.29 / 17.3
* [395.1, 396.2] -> 0.20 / 20.7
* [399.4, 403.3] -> -0.06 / 30.1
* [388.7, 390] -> 0.05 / 20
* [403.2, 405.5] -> -0.03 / 31.5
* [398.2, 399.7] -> -0.06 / 28.6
